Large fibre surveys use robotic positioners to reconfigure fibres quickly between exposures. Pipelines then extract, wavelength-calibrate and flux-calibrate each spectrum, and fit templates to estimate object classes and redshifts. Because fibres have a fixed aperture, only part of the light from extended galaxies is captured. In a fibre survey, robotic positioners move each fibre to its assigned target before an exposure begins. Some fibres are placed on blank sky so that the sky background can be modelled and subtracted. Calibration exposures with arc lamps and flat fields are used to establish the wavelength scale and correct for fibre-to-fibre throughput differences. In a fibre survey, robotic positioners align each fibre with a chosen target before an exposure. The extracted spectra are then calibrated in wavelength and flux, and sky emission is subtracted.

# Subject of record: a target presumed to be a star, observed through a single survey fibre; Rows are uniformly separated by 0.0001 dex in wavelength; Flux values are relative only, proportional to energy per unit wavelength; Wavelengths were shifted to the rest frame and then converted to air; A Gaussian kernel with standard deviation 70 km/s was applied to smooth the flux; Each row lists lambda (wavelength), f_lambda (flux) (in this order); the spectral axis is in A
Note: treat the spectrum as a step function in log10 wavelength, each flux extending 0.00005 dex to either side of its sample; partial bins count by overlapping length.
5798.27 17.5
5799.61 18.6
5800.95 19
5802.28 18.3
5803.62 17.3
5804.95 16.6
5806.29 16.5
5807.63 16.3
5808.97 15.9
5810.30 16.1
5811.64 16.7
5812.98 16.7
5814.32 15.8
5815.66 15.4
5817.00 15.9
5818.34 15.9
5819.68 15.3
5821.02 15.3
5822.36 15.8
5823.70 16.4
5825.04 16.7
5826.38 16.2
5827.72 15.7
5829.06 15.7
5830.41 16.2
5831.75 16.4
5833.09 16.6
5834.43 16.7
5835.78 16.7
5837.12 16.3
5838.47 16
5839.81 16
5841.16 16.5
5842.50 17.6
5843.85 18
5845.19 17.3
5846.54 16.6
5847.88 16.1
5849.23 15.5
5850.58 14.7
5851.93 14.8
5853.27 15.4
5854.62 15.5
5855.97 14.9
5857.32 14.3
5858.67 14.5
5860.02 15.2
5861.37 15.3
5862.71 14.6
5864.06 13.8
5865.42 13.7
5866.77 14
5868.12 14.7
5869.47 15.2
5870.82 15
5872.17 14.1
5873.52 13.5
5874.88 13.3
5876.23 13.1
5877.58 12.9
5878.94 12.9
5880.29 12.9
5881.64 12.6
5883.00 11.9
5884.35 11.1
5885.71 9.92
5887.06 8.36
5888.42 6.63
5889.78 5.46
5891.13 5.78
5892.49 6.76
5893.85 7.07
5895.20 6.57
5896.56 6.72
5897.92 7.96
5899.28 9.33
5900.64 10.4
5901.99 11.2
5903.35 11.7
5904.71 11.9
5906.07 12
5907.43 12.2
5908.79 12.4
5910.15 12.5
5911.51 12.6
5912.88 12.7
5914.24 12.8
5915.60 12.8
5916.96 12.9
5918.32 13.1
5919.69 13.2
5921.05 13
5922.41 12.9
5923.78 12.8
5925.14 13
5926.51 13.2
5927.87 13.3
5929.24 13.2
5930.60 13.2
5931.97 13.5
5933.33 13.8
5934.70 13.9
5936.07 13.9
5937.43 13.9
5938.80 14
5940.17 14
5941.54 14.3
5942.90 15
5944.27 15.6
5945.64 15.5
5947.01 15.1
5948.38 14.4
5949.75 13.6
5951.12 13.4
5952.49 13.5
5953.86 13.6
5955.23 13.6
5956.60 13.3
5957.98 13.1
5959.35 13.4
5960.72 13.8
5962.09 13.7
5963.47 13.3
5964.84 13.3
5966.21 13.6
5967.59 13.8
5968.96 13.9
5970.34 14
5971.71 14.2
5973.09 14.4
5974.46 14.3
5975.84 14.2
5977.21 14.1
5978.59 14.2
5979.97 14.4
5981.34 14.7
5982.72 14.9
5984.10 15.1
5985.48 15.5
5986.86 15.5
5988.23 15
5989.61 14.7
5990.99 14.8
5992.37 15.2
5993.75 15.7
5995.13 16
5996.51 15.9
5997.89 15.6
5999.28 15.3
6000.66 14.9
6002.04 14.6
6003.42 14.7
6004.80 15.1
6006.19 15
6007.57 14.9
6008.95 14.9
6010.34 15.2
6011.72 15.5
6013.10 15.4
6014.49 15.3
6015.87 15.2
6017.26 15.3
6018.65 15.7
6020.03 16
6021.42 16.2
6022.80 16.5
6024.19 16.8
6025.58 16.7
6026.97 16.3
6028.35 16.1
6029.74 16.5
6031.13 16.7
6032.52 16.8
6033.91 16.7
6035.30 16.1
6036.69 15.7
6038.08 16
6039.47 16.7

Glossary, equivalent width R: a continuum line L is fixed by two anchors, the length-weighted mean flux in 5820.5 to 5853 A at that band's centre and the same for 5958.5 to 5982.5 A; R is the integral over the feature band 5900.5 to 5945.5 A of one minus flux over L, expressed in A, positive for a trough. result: 5.0 A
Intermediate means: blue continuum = 16.2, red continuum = 14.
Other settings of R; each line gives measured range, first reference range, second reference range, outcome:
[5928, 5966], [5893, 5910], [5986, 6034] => -4.8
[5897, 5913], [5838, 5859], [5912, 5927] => 2.6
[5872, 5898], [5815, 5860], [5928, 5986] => 9.0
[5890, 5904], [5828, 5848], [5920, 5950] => 6.3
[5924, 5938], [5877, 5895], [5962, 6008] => -1.9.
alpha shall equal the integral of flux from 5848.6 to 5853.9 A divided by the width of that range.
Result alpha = 15.1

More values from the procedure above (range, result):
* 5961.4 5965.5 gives 13.4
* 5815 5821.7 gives 15.6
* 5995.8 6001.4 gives 15.4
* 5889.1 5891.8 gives 5.63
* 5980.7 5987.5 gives 15.1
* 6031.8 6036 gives 16.5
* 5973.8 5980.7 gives 14.2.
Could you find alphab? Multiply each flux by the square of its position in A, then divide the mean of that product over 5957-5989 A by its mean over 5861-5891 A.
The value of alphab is 1.2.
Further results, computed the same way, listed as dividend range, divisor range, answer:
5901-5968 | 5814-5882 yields 0.90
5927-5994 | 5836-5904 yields 1.13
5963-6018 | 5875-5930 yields 1.37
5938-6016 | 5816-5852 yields 0.94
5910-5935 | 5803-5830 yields 0.84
